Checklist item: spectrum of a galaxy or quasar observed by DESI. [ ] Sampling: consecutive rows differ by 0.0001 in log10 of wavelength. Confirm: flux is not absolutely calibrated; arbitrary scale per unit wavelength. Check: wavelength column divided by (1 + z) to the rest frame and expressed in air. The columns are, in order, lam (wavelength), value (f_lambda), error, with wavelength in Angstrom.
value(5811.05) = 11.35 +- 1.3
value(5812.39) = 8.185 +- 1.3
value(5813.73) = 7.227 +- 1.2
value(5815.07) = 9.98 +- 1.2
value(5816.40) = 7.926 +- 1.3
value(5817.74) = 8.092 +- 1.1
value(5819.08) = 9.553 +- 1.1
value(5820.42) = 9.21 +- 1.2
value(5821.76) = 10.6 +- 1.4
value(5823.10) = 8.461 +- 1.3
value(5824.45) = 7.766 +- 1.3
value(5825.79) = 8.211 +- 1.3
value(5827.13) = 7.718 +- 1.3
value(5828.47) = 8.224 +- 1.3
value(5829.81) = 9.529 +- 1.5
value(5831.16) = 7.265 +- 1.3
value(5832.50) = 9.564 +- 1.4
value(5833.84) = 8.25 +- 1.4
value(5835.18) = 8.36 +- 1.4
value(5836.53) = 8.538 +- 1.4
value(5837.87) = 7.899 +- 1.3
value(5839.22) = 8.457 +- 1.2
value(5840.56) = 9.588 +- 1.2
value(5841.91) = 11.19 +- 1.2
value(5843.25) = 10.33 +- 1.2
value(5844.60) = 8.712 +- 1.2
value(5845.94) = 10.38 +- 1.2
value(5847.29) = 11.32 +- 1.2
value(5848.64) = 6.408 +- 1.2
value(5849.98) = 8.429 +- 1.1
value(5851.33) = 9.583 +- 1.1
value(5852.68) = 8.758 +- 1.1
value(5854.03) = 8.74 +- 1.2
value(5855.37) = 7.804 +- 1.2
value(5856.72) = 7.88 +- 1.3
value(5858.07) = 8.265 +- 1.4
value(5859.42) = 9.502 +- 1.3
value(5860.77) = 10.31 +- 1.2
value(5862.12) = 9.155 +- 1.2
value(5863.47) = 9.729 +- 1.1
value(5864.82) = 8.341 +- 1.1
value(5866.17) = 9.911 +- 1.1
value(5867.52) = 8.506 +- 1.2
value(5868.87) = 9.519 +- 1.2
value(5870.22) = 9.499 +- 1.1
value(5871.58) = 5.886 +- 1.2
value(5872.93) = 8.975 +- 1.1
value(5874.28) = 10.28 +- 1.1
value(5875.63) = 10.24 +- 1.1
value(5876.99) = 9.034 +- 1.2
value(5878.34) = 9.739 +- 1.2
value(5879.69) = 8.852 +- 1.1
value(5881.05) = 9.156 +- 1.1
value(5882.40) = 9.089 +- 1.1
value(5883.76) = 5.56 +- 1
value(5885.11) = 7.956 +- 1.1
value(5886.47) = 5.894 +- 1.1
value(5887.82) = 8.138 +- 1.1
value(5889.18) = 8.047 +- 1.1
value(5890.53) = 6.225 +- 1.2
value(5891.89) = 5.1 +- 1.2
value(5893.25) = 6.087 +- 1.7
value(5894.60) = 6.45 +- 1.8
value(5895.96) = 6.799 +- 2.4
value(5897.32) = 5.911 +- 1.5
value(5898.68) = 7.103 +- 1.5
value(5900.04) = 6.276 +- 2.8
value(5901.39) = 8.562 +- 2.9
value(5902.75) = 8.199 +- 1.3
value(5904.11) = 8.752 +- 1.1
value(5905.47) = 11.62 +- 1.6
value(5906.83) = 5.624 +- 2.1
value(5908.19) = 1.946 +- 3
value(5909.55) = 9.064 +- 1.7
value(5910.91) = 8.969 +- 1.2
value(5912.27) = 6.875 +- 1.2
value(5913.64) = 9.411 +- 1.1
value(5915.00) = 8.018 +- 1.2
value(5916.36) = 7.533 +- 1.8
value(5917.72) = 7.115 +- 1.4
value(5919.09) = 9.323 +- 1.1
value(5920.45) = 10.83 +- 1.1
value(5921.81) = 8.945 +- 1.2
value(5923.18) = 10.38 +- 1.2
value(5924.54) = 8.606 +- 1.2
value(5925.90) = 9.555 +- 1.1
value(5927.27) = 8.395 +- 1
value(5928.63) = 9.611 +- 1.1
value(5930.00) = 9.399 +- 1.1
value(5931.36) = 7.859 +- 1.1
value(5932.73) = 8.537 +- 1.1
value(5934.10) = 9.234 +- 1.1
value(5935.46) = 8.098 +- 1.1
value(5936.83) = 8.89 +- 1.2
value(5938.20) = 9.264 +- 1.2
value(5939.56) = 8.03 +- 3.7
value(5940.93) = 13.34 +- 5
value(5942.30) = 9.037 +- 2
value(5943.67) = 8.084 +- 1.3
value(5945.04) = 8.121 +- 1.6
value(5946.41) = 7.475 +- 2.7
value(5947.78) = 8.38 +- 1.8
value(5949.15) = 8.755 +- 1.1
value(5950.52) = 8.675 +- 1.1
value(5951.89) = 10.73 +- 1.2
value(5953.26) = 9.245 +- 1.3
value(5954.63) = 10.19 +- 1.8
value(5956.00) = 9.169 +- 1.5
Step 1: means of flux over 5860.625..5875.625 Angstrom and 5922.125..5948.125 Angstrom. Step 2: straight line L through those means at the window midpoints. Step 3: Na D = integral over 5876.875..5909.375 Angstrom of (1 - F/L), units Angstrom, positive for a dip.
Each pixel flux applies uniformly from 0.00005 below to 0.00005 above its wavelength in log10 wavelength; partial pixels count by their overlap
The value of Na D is 6.19 Angstrom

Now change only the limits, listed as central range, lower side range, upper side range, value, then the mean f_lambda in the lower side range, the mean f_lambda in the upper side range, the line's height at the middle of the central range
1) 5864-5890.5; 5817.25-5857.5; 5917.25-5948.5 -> 1.2 Angstrom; 8.83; 8.99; 8.9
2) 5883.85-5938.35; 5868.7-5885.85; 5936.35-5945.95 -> 6.4 Angstrom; 8.72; 9.22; 8.98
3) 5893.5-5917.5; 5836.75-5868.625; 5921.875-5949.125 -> 4.2 Angstrom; 9.09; 8.96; 9.01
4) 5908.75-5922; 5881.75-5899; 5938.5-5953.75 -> -1.2 Angstrom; 6.78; 9.08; 7.81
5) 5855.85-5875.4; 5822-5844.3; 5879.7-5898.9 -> -3.2 Angstrom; 8.74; 7.03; 7.75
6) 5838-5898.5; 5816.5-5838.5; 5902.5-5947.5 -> 0.8 Angstrom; 8.56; 8.61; 8.58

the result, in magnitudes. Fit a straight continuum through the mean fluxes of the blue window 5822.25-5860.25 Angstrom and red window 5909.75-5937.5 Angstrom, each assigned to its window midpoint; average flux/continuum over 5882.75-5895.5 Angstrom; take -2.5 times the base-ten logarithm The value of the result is 0.30 mag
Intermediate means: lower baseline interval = 8.77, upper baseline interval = 8.78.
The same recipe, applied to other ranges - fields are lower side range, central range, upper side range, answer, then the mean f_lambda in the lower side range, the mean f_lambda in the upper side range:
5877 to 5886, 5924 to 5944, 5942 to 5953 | -0.06 mag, 8.38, 8.66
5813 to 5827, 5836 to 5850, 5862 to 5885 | -0.06 mag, 8.66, 8.88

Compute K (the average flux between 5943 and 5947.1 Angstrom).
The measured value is 7.89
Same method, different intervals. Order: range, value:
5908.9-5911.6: 9.01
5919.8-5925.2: 9.69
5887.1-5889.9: 8.04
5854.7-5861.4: 8.74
